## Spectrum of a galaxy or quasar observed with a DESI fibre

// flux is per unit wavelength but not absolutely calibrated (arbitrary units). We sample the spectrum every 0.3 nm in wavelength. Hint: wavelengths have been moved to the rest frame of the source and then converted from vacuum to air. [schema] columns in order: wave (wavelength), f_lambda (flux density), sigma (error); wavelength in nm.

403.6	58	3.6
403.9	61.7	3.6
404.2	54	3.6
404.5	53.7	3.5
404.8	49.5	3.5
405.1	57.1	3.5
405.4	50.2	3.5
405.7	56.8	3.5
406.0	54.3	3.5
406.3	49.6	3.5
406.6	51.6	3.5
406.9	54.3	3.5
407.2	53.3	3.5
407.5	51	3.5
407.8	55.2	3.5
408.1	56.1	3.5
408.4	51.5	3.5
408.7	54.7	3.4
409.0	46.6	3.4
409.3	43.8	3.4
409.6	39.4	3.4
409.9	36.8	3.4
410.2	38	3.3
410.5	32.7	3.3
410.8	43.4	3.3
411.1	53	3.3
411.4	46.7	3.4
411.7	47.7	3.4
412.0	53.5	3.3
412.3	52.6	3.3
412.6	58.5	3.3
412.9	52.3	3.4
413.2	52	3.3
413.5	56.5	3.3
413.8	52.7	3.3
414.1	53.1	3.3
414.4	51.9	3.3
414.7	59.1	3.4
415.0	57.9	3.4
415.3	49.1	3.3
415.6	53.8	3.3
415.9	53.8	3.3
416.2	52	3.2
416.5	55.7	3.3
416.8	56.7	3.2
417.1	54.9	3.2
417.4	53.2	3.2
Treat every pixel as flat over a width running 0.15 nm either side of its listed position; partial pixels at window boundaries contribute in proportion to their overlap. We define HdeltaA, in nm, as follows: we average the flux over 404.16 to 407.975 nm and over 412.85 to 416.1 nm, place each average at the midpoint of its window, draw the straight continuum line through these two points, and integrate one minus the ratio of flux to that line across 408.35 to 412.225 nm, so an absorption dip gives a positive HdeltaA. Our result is 0.60 nm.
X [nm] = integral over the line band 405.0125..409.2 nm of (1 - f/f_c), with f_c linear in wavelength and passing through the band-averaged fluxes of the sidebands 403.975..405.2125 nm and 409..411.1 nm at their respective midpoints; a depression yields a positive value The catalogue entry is -0.46 nm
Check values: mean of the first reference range 54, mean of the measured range 52.9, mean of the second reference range 40.6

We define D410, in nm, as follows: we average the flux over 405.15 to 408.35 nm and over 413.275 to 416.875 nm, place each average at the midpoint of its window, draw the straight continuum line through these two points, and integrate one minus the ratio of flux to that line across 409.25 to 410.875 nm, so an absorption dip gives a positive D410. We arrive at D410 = 0.459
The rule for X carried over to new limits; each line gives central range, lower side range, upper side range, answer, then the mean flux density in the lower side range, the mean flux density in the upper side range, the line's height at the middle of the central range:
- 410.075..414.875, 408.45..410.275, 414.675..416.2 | -0.105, 43.9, 54.1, 49.1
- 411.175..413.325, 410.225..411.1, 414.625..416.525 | -0.331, 40.6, 54.2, 45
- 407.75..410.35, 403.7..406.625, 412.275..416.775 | 0.361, 54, 54.2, 54.1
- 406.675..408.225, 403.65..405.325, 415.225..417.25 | 0.028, 55.1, 53.9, 54.8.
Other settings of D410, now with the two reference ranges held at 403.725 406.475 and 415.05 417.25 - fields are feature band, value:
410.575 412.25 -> 0.17 nm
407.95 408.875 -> 0.00 nm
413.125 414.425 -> 0.01 nm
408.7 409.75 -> 0.18 nm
